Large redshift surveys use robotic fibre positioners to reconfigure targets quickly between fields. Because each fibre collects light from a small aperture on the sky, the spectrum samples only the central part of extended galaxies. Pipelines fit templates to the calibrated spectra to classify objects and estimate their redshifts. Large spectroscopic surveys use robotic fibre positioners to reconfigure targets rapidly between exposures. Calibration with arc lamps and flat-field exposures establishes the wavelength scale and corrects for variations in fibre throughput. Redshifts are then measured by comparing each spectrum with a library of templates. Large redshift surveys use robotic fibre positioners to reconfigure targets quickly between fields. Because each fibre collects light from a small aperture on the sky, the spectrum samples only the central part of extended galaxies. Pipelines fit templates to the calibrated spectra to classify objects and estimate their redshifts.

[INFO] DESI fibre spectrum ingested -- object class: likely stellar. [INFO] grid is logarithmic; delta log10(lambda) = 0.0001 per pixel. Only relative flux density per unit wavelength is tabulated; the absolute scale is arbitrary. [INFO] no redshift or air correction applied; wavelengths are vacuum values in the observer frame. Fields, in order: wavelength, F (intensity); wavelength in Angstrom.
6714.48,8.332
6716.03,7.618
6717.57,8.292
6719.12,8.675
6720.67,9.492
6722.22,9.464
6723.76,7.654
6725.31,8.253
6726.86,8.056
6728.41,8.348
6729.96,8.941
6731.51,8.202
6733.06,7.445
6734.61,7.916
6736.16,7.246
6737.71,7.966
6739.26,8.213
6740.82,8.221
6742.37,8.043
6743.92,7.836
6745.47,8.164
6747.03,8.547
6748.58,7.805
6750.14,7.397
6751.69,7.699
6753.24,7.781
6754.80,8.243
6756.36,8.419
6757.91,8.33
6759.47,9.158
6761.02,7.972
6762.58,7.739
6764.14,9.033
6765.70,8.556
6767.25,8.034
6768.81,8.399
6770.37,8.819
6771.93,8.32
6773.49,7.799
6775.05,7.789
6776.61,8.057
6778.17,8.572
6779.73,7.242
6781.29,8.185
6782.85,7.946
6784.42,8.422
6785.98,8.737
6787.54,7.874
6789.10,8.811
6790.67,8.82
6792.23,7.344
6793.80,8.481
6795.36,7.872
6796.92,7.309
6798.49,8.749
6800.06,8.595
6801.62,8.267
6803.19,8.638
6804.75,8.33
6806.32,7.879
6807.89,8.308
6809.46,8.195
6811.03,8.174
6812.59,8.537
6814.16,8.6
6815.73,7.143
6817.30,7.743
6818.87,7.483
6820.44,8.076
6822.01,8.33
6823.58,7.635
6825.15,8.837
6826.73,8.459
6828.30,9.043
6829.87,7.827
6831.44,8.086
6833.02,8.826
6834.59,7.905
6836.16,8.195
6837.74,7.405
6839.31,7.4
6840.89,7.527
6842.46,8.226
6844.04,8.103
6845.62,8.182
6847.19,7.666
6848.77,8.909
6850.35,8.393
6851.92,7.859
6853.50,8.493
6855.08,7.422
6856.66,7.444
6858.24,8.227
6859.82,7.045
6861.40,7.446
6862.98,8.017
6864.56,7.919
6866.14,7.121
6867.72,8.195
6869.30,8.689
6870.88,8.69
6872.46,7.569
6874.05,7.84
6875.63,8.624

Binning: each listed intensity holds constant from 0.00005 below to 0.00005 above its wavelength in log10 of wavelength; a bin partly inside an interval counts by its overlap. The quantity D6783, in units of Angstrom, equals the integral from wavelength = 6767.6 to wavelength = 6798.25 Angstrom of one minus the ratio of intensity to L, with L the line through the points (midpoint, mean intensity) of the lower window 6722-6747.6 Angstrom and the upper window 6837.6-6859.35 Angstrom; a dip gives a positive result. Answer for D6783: -0.4 Angstrom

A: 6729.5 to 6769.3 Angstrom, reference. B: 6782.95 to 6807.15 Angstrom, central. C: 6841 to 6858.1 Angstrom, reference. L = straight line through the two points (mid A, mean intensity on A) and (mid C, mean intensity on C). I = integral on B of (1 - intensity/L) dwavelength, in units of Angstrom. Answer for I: -0.5 Angstrom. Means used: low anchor 8.12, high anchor 8.05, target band 8.26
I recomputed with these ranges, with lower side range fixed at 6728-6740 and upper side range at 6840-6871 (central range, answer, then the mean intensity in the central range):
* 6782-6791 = -0.5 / 8.41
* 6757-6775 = -0.8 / 8.36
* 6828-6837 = -0.3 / 8.27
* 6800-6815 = -0.7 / 8.34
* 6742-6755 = 0.1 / 7.93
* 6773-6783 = 0.1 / 7.95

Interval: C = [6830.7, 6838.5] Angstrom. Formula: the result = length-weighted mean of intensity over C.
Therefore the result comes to 8.08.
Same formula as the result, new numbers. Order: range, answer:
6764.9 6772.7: 8.43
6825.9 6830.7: 8.44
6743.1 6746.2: 8.01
